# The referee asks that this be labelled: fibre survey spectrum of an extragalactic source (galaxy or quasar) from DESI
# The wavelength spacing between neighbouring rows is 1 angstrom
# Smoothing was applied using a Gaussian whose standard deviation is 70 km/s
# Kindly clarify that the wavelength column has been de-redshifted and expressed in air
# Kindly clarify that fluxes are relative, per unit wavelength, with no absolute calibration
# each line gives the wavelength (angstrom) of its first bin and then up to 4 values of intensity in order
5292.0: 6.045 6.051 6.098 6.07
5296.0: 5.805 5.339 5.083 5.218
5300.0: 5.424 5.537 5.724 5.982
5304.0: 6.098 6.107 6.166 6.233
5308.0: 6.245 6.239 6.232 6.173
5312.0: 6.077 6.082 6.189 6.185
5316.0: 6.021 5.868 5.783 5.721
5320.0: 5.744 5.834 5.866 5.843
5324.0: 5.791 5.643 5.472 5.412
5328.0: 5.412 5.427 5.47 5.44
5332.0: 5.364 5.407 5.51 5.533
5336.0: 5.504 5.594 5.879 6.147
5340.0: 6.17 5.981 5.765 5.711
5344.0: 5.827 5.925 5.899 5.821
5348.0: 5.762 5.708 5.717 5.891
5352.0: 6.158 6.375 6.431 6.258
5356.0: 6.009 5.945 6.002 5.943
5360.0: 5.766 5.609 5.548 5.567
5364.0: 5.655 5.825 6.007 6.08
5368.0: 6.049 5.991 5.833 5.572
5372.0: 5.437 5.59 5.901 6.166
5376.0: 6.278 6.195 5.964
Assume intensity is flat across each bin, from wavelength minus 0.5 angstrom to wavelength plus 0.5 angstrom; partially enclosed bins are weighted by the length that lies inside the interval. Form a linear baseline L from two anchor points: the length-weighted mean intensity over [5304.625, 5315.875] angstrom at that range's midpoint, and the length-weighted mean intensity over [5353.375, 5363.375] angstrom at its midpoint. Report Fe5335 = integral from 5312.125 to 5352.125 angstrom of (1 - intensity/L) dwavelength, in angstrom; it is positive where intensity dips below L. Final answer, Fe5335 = 1.9 angstrom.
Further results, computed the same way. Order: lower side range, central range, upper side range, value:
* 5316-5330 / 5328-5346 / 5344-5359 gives 0.5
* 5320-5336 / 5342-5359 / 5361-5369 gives -0.7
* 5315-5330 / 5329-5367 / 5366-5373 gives -0.3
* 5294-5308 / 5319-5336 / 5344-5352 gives 0.7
